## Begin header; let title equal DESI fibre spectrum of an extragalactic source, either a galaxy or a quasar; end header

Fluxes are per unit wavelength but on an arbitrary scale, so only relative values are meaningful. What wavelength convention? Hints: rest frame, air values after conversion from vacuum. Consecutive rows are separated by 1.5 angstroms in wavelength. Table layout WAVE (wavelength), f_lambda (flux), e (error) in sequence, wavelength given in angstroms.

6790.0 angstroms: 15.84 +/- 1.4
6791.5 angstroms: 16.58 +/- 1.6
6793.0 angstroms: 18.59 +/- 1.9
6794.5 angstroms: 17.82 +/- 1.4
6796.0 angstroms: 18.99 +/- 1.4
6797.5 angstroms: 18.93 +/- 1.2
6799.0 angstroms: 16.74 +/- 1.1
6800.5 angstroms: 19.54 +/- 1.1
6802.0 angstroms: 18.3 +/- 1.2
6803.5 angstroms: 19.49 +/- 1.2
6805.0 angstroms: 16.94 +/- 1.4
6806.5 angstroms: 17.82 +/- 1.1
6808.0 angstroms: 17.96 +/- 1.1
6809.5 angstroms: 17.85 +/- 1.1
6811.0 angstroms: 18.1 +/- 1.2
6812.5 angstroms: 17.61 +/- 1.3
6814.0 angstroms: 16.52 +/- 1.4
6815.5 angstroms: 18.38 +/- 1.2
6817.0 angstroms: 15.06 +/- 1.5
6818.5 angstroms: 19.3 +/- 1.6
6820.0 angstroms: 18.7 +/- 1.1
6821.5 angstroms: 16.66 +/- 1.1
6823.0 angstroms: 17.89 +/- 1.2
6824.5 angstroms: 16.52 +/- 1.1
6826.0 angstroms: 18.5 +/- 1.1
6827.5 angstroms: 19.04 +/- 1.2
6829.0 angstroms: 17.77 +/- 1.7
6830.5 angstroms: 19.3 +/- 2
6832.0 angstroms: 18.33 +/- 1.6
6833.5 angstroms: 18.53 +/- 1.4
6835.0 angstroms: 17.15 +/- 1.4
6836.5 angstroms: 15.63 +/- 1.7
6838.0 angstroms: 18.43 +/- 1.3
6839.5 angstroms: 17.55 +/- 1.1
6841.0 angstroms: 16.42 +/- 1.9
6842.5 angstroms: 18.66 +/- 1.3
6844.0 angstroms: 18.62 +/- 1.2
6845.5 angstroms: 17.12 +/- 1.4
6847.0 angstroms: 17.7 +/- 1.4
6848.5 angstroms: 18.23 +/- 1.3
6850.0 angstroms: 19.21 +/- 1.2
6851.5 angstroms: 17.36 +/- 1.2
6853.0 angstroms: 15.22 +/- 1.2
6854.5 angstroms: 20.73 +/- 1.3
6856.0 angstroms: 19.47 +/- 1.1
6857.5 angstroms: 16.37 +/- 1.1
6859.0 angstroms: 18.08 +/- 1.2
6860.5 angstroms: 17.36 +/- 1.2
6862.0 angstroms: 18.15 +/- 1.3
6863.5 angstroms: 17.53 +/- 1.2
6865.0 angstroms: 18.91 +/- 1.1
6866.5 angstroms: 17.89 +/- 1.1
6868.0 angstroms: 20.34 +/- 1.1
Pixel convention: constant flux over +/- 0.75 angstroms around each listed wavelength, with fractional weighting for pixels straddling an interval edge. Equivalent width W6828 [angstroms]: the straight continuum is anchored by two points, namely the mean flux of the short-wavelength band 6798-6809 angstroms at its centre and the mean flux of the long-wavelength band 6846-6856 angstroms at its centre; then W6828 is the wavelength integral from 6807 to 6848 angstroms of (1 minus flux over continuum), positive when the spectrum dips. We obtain 0.9 angstroms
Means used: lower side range 18.1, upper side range 18.2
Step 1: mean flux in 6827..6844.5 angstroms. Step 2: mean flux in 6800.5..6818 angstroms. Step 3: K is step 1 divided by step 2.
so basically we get 1.0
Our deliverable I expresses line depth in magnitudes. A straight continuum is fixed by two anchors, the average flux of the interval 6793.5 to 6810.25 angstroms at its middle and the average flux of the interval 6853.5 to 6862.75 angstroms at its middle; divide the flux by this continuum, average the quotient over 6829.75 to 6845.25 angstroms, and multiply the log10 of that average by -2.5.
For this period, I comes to 0.025 mag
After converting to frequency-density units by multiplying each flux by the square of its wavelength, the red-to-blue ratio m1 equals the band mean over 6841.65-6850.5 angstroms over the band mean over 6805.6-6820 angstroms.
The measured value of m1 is 1.0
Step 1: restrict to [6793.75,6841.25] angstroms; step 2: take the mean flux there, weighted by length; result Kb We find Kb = 17.9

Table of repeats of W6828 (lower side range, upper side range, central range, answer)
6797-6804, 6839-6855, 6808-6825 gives 0.7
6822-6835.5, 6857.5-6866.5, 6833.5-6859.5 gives 0.3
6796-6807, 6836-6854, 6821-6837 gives 0.0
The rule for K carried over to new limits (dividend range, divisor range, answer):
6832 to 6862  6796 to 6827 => 1.00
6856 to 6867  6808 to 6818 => 1.03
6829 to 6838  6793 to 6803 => 0.97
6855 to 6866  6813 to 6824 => 1.03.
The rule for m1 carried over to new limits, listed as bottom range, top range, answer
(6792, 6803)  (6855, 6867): 1.00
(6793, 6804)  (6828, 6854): 0.97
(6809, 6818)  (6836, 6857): 1.04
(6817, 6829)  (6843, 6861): 1.01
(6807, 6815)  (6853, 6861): 1.04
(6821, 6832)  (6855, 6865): 1.01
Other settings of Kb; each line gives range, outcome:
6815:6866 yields 17.9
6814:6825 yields 17.5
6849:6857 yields 18.3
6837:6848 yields 17.7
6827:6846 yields 17.9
